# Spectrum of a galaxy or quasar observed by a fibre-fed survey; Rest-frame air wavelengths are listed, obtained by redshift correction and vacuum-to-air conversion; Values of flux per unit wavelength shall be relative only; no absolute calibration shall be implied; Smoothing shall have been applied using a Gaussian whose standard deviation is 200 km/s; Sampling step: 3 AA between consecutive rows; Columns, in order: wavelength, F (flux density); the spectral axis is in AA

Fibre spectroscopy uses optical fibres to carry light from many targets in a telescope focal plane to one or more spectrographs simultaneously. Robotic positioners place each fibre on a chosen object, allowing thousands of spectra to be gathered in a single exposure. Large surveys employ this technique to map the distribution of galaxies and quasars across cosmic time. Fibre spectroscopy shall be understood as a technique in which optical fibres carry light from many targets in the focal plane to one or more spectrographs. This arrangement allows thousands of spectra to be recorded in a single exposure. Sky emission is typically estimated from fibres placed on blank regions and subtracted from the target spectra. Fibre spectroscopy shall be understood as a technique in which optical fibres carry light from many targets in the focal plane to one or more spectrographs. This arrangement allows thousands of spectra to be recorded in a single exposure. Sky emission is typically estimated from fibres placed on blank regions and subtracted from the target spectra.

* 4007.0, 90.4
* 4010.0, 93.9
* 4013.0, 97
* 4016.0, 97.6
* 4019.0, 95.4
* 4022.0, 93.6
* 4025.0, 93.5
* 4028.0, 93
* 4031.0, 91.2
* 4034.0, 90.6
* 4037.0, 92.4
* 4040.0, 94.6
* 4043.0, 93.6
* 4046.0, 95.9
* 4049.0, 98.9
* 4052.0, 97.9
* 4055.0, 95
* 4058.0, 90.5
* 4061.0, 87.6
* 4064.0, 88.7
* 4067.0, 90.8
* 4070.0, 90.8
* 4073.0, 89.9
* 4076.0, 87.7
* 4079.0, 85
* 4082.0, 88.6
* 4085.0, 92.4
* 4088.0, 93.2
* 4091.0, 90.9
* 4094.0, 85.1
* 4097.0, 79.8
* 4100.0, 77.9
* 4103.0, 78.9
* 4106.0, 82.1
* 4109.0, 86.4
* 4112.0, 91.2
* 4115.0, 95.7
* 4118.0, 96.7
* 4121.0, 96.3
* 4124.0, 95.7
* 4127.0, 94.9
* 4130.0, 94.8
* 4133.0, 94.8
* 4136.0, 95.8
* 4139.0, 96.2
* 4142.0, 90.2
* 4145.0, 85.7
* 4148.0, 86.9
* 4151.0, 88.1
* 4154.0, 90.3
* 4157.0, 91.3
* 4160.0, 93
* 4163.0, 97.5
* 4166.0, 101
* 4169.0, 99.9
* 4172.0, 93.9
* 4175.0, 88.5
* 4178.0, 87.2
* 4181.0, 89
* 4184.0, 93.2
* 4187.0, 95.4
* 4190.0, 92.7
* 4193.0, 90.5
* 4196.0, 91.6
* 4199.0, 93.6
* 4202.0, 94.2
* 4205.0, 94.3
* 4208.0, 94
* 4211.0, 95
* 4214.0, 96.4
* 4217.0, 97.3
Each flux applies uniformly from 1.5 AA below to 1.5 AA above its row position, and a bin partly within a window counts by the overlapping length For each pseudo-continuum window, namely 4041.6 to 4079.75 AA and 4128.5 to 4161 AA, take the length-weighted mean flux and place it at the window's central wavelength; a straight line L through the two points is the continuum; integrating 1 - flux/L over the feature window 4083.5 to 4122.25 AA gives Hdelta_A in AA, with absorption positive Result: 1.5 AA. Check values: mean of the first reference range 91.8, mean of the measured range 88.1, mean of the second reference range 91.5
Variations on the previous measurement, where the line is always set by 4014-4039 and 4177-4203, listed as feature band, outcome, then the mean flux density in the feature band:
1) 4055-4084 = 1.21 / 89.2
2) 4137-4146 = 0.11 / 91.3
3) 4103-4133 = 0.19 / 92.1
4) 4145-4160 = 0.51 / 89.2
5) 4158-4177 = -0.64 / 95.3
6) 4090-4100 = 0.97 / 83.9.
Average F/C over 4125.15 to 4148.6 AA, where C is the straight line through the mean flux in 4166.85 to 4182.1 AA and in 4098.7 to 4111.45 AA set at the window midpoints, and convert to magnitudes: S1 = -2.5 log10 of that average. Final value -0.07 mag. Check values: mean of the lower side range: 82.1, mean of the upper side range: 92.2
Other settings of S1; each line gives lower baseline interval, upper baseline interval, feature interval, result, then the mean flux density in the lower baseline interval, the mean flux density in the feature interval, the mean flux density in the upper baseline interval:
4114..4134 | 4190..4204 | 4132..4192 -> 0.018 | 95.6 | 92.5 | 92.6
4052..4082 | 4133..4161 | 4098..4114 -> 0.086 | 89.9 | 83.6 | 91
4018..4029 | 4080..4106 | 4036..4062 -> -0.040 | 93.8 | 94.2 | 85.6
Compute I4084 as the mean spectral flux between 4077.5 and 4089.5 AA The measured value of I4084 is 89.8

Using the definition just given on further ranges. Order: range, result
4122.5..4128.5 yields 95.3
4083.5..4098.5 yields 88.3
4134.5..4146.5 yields 92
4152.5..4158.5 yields 90.8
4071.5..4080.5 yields 87.5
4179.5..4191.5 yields 92.6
